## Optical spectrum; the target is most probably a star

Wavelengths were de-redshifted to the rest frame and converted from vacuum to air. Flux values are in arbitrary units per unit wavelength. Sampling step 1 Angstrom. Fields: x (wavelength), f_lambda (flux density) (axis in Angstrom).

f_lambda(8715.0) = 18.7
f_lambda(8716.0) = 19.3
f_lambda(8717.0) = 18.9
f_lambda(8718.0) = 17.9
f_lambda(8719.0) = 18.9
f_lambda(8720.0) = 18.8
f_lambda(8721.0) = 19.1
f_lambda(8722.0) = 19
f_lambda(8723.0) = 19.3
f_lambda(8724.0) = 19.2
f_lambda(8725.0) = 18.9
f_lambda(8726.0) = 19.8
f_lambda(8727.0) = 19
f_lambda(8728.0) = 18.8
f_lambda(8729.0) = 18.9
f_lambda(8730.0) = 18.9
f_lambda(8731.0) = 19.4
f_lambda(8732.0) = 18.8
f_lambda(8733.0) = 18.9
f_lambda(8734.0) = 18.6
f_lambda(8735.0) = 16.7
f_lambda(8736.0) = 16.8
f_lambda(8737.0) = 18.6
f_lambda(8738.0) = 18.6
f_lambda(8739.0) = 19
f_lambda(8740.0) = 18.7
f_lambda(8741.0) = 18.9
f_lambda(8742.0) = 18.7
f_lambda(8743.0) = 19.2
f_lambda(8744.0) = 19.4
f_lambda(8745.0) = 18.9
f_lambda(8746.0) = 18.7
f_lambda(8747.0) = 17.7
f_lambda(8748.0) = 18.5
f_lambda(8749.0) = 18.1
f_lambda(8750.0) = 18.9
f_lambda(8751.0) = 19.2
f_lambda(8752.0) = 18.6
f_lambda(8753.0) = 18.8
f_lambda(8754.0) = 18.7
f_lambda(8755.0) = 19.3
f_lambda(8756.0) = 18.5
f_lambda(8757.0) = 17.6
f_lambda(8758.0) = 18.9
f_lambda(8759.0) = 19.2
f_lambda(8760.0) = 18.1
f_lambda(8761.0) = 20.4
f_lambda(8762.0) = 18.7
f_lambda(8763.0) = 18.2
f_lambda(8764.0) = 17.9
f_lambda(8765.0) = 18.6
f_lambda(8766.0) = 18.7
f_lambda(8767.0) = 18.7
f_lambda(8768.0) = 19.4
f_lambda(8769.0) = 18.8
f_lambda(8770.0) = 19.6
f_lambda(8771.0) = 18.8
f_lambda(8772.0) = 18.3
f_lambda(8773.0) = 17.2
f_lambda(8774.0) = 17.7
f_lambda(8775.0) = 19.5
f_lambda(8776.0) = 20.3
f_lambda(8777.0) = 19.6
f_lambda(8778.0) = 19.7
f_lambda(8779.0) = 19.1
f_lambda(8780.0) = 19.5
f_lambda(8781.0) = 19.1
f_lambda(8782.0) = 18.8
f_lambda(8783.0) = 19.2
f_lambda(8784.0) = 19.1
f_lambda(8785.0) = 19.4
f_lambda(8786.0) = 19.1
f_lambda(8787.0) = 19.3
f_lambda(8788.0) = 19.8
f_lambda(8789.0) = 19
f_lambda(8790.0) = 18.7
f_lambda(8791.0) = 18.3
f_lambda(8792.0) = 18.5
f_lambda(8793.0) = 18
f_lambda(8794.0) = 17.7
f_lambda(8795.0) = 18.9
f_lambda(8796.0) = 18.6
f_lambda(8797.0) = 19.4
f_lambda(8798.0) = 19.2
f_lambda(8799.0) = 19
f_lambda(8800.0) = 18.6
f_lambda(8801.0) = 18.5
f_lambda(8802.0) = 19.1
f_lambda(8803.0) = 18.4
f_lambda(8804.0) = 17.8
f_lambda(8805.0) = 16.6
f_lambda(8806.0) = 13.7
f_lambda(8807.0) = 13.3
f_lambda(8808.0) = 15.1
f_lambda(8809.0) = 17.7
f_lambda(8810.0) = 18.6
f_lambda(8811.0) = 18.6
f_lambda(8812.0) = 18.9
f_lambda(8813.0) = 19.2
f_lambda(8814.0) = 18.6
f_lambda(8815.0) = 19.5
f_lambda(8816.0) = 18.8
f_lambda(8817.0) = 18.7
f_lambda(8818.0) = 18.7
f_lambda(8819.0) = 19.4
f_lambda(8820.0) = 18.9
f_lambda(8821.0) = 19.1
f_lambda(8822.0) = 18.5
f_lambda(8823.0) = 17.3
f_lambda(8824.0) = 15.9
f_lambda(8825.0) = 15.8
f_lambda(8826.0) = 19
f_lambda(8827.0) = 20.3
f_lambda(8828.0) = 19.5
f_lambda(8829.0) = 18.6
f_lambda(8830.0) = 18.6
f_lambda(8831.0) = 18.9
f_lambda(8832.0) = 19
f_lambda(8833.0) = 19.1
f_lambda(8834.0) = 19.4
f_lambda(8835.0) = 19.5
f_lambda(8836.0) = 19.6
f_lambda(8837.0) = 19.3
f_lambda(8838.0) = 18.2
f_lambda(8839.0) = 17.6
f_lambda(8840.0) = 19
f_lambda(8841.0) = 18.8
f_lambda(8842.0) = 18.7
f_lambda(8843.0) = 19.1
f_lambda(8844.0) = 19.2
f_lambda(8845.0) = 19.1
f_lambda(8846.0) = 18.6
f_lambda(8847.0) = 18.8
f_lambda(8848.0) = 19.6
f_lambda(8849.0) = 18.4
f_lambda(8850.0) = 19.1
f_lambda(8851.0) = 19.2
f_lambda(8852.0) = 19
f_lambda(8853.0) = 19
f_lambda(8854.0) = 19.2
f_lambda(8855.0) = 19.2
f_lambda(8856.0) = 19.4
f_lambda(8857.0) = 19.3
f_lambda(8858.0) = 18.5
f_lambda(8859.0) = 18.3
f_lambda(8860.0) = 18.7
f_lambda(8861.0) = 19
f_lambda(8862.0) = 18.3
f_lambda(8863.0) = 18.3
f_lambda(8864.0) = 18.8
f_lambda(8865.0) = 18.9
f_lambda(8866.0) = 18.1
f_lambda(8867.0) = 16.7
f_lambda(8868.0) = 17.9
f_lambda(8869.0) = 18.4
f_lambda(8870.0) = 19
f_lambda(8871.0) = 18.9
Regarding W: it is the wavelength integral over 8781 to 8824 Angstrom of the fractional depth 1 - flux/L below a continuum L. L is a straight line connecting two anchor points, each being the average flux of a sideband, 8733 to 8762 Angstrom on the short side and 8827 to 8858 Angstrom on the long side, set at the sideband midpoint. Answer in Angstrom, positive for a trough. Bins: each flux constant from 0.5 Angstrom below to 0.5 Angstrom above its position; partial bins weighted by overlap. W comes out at 1.13 Angstrom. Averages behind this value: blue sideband 18.6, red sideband 19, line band 18.4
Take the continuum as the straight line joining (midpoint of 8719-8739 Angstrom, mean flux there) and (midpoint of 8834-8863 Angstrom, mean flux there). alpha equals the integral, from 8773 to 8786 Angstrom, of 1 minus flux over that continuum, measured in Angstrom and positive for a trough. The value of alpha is -0.24 Angstrom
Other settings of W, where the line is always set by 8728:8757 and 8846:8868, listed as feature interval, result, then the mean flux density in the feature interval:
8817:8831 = 0.2 Angstrom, 18.5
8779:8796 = -0.2 Angstrom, 18.9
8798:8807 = 0.5 Angstrom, 17.5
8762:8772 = 0.0 Angstrom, 18.7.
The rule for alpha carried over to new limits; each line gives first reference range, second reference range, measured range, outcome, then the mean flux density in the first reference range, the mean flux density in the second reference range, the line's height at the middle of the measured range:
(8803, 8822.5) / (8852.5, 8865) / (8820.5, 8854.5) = -0.7 Angstrom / 17.9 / 18.8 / 18.4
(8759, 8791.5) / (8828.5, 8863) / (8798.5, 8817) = 1.1 Angstrom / 19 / 18.9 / 18.9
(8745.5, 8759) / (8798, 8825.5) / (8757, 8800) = -1.4 Angstrom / 18.6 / 17.9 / 18.3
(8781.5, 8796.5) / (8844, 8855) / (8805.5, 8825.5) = 1.3 Angstrom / 18.8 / 19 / 18.9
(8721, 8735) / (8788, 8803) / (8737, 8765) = 0.2 Angstrom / 19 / 18.7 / 18.9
